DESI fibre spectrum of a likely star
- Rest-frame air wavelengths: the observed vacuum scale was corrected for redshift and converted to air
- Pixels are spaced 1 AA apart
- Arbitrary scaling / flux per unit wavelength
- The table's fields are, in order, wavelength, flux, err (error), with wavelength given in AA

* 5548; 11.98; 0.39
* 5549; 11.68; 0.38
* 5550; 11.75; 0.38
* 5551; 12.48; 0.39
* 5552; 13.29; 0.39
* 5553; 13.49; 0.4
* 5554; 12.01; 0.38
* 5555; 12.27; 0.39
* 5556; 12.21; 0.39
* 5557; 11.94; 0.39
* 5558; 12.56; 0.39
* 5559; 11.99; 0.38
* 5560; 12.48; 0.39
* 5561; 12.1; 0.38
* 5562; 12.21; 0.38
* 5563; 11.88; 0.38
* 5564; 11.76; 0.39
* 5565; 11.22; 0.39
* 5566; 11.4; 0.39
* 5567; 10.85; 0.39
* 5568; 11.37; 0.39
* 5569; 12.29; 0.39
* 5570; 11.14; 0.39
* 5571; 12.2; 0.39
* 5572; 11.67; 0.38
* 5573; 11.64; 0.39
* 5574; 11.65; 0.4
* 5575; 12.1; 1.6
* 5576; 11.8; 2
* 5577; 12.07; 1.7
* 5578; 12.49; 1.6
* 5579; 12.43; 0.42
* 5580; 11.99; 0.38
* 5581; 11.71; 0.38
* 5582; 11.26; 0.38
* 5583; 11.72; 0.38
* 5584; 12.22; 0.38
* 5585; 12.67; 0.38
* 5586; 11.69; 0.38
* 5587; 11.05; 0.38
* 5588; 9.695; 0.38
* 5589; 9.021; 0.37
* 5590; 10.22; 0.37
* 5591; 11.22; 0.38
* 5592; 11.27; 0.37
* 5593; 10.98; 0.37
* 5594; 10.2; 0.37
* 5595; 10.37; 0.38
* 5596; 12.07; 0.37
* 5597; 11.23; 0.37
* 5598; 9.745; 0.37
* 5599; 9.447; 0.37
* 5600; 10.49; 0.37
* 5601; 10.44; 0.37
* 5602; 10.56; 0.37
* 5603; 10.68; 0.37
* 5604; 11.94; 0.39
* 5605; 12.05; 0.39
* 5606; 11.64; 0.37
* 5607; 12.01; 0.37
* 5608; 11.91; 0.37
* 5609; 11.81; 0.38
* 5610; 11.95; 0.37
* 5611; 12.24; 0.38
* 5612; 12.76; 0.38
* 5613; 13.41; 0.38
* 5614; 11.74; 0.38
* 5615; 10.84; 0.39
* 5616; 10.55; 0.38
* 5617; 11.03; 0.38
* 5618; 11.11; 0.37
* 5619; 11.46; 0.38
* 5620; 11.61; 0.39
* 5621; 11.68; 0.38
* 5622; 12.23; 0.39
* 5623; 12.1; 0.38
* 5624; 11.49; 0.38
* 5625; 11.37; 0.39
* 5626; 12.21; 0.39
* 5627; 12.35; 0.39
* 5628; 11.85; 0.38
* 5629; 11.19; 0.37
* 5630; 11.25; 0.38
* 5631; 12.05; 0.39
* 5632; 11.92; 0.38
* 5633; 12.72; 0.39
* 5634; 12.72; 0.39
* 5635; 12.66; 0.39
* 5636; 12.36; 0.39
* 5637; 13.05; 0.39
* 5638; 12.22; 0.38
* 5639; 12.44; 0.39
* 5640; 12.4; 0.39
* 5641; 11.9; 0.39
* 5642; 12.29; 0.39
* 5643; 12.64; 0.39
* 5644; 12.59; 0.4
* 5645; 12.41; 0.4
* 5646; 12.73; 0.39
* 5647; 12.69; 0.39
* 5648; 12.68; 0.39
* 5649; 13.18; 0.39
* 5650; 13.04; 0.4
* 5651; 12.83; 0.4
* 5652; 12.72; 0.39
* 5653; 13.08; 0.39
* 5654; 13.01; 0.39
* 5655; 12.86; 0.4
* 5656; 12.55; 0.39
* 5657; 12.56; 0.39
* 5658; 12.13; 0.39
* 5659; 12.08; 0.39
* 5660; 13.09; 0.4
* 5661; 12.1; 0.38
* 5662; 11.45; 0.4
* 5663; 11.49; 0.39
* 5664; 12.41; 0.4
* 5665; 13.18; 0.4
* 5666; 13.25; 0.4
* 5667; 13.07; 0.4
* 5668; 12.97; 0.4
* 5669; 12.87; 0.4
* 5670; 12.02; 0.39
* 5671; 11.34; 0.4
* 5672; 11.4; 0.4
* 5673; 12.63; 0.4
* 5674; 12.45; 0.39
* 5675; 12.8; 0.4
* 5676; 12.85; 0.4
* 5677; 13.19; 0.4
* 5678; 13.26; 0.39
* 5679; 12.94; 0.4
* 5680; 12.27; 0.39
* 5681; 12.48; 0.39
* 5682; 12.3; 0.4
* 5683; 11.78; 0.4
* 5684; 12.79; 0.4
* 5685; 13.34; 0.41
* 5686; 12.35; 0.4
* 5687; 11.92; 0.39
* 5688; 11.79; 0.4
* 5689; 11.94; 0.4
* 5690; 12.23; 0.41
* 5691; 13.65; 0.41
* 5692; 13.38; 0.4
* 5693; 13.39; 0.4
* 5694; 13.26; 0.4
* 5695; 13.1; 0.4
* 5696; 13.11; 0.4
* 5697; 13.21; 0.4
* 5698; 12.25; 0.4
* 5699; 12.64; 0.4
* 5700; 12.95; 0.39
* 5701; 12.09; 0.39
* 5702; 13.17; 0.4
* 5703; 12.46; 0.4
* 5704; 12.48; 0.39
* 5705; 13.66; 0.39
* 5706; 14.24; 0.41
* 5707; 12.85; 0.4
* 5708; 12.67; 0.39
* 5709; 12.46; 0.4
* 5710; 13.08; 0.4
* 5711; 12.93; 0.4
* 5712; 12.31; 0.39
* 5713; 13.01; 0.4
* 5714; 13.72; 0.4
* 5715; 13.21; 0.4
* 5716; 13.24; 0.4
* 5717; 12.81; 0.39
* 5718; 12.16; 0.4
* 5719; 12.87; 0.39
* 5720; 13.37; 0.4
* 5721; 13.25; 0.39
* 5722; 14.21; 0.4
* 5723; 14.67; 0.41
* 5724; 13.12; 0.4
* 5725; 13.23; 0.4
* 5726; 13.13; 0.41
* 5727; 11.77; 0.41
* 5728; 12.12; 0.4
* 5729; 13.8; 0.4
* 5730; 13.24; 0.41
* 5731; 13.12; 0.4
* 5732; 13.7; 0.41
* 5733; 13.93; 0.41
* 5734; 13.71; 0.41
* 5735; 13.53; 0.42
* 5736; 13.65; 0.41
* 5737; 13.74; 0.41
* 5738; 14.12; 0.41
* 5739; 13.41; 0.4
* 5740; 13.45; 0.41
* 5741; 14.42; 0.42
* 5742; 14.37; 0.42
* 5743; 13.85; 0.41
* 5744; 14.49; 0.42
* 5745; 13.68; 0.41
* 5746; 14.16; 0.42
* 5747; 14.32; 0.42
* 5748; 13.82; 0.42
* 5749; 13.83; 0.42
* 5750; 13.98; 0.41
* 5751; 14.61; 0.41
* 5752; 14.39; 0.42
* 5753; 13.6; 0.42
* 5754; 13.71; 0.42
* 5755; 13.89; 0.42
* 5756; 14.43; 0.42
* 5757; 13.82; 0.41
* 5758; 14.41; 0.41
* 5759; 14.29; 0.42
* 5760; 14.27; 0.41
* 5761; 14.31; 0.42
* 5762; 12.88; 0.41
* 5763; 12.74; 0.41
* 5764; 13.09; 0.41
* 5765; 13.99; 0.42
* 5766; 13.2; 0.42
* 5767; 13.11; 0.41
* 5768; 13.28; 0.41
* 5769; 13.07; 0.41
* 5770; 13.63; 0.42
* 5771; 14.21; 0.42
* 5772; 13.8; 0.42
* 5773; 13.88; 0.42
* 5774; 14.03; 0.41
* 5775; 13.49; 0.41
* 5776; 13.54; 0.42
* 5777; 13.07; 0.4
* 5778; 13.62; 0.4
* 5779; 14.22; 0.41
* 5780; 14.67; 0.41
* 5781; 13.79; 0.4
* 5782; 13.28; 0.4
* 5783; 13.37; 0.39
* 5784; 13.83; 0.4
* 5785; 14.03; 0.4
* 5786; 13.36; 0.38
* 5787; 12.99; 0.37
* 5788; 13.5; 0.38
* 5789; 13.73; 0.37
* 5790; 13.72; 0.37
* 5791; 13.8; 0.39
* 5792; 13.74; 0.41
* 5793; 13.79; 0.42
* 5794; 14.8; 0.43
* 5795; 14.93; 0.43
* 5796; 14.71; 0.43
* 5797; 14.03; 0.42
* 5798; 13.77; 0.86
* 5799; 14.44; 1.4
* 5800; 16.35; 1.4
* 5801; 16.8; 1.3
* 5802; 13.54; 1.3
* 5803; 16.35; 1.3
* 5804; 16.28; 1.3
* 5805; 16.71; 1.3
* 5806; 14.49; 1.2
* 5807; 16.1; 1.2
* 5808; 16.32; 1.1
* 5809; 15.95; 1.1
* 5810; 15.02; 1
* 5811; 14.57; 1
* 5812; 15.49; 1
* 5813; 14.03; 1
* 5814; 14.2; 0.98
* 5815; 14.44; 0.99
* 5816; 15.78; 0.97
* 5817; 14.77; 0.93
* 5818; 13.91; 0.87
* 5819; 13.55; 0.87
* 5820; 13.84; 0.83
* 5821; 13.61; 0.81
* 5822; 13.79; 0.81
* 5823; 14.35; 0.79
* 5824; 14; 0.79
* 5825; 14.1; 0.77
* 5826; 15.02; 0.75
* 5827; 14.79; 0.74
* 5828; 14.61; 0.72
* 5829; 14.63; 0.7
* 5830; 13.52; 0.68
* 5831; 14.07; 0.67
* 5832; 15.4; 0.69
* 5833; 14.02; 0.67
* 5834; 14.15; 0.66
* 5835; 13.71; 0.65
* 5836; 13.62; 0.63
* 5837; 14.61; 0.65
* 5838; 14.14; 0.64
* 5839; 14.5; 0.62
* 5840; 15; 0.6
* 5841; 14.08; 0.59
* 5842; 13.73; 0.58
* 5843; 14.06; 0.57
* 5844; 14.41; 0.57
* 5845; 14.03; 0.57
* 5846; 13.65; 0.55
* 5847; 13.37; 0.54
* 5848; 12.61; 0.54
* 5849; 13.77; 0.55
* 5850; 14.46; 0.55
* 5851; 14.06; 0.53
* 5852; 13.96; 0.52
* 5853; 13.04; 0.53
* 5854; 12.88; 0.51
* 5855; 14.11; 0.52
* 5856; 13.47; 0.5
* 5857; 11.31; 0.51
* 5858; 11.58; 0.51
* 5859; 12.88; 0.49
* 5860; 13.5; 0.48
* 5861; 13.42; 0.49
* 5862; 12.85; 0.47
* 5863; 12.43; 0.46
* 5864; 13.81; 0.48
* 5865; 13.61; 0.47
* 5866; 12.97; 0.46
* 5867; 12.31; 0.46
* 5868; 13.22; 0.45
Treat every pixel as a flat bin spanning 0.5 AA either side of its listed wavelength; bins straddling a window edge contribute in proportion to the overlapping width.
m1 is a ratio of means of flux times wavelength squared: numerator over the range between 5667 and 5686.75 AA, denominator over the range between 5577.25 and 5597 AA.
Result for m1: 1.15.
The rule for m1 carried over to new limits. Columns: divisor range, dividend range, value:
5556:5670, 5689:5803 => 1.20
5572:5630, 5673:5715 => 1.16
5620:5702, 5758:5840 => 1.20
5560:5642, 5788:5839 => 1.35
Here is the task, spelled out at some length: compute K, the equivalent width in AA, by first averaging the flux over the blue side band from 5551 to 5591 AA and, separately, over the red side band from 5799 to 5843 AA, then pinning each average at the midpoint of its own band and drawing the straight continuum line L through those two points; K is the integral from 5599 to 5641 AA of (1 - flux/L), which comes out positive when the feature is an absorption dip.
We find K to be 1.9 AA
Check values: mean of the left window 11.8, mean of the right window 14.7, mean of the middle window 11.8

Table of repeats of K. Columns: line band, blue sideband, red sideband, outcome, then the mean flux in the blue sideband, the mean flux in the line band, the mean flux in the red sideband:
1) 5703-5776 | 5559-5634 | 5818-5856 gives -2.89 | 11.5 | 13.5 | 14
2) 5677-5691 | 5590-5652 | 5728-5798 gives 0.22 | 11.8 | 12.5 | 13.8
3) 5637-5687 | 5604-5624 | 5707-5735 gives -0.63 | 11.8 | 12.6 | 13.1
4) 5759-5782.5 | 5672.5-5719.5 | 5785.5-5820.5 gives 0.80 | 12.8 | 13.6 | 14.7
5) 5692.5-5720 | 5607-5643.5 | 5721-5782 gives 0.32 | 12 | 12.9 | 13.7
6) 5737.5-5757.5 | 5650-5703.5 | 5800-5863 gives -0.98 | 12.6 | 14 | 14.2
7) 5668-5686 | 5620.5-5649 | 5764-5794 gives 0.19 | 12.2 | 12.5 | 13.7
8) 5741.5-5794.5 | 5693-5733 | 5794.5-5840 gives 0.43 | 13.1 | 13.8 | 14.7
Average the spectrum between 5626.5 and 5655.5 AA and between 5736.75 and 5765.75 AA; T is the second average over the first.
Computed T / 1.1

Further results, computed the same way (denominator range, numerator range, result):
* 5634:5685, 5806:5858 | 1.13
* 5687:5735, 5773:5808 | 1.10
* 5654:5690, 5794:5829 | 1.19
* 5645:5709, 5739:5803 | 1.10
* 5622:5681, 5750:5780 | 1.11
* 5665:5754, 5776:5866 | 1.08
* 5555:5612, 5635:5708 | 1.10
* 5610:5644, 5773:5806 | 1.19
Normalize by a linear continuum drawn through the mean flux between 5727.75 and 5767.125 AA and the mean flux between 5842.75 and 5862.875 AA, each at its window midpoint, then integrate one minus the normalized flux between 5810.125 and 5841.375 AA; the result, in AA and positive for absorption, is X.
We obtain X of -2.0 AA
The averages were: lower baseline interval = 13.8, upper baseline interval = 13.3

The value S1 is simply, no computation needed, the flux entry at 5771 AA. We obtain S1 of 14.21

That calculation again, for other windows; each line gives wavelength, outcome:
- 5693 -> 13.39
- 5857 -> 11.31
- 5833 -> 14.02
